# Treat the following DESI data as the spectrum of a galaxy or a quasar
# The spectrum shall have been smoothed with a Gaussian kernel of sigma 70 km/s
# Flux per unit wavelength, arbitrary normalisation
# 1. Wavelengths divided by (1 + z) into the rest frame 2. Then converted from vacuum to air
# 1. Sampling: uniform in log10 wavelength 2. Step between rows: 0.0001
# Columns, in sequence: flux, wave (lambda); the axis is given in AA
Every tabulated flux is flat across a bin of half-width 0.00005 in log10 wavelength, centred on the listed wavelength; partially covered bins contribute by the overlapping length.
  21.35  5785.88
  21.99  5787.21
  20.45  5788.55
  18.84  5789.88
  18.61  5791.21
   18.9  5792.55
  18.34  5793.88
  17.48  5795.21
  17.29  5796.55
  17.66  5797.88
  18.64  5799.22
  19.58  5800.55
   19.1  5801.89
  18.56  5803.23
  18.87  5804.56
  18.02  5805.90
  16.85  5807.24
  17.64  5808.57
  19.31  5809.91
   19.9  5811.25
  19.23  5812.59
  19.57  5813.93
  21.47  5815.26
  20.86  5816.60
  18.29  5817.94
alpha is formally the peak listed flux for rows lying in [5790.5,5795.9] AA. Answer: 18.9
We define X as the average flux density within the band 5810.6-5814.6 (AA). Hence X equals 19.6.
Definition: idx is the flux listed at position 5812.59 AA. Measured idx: 19.23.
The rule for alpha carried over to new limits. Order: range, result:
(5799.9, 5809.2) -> 19.58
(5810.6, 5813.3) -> 19.9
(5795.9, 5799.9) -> 18.64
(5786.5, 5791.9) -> 21.99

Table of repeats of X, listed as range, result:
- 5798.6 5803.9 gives 19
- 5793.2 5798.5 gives 17.7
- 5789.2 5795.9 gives 18.4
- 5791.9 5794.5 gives 18.7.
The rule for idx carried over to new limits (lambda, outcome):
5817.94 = 18.29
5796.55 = 17.29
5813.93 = 19.57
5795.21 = 17.48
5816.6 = 20.86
